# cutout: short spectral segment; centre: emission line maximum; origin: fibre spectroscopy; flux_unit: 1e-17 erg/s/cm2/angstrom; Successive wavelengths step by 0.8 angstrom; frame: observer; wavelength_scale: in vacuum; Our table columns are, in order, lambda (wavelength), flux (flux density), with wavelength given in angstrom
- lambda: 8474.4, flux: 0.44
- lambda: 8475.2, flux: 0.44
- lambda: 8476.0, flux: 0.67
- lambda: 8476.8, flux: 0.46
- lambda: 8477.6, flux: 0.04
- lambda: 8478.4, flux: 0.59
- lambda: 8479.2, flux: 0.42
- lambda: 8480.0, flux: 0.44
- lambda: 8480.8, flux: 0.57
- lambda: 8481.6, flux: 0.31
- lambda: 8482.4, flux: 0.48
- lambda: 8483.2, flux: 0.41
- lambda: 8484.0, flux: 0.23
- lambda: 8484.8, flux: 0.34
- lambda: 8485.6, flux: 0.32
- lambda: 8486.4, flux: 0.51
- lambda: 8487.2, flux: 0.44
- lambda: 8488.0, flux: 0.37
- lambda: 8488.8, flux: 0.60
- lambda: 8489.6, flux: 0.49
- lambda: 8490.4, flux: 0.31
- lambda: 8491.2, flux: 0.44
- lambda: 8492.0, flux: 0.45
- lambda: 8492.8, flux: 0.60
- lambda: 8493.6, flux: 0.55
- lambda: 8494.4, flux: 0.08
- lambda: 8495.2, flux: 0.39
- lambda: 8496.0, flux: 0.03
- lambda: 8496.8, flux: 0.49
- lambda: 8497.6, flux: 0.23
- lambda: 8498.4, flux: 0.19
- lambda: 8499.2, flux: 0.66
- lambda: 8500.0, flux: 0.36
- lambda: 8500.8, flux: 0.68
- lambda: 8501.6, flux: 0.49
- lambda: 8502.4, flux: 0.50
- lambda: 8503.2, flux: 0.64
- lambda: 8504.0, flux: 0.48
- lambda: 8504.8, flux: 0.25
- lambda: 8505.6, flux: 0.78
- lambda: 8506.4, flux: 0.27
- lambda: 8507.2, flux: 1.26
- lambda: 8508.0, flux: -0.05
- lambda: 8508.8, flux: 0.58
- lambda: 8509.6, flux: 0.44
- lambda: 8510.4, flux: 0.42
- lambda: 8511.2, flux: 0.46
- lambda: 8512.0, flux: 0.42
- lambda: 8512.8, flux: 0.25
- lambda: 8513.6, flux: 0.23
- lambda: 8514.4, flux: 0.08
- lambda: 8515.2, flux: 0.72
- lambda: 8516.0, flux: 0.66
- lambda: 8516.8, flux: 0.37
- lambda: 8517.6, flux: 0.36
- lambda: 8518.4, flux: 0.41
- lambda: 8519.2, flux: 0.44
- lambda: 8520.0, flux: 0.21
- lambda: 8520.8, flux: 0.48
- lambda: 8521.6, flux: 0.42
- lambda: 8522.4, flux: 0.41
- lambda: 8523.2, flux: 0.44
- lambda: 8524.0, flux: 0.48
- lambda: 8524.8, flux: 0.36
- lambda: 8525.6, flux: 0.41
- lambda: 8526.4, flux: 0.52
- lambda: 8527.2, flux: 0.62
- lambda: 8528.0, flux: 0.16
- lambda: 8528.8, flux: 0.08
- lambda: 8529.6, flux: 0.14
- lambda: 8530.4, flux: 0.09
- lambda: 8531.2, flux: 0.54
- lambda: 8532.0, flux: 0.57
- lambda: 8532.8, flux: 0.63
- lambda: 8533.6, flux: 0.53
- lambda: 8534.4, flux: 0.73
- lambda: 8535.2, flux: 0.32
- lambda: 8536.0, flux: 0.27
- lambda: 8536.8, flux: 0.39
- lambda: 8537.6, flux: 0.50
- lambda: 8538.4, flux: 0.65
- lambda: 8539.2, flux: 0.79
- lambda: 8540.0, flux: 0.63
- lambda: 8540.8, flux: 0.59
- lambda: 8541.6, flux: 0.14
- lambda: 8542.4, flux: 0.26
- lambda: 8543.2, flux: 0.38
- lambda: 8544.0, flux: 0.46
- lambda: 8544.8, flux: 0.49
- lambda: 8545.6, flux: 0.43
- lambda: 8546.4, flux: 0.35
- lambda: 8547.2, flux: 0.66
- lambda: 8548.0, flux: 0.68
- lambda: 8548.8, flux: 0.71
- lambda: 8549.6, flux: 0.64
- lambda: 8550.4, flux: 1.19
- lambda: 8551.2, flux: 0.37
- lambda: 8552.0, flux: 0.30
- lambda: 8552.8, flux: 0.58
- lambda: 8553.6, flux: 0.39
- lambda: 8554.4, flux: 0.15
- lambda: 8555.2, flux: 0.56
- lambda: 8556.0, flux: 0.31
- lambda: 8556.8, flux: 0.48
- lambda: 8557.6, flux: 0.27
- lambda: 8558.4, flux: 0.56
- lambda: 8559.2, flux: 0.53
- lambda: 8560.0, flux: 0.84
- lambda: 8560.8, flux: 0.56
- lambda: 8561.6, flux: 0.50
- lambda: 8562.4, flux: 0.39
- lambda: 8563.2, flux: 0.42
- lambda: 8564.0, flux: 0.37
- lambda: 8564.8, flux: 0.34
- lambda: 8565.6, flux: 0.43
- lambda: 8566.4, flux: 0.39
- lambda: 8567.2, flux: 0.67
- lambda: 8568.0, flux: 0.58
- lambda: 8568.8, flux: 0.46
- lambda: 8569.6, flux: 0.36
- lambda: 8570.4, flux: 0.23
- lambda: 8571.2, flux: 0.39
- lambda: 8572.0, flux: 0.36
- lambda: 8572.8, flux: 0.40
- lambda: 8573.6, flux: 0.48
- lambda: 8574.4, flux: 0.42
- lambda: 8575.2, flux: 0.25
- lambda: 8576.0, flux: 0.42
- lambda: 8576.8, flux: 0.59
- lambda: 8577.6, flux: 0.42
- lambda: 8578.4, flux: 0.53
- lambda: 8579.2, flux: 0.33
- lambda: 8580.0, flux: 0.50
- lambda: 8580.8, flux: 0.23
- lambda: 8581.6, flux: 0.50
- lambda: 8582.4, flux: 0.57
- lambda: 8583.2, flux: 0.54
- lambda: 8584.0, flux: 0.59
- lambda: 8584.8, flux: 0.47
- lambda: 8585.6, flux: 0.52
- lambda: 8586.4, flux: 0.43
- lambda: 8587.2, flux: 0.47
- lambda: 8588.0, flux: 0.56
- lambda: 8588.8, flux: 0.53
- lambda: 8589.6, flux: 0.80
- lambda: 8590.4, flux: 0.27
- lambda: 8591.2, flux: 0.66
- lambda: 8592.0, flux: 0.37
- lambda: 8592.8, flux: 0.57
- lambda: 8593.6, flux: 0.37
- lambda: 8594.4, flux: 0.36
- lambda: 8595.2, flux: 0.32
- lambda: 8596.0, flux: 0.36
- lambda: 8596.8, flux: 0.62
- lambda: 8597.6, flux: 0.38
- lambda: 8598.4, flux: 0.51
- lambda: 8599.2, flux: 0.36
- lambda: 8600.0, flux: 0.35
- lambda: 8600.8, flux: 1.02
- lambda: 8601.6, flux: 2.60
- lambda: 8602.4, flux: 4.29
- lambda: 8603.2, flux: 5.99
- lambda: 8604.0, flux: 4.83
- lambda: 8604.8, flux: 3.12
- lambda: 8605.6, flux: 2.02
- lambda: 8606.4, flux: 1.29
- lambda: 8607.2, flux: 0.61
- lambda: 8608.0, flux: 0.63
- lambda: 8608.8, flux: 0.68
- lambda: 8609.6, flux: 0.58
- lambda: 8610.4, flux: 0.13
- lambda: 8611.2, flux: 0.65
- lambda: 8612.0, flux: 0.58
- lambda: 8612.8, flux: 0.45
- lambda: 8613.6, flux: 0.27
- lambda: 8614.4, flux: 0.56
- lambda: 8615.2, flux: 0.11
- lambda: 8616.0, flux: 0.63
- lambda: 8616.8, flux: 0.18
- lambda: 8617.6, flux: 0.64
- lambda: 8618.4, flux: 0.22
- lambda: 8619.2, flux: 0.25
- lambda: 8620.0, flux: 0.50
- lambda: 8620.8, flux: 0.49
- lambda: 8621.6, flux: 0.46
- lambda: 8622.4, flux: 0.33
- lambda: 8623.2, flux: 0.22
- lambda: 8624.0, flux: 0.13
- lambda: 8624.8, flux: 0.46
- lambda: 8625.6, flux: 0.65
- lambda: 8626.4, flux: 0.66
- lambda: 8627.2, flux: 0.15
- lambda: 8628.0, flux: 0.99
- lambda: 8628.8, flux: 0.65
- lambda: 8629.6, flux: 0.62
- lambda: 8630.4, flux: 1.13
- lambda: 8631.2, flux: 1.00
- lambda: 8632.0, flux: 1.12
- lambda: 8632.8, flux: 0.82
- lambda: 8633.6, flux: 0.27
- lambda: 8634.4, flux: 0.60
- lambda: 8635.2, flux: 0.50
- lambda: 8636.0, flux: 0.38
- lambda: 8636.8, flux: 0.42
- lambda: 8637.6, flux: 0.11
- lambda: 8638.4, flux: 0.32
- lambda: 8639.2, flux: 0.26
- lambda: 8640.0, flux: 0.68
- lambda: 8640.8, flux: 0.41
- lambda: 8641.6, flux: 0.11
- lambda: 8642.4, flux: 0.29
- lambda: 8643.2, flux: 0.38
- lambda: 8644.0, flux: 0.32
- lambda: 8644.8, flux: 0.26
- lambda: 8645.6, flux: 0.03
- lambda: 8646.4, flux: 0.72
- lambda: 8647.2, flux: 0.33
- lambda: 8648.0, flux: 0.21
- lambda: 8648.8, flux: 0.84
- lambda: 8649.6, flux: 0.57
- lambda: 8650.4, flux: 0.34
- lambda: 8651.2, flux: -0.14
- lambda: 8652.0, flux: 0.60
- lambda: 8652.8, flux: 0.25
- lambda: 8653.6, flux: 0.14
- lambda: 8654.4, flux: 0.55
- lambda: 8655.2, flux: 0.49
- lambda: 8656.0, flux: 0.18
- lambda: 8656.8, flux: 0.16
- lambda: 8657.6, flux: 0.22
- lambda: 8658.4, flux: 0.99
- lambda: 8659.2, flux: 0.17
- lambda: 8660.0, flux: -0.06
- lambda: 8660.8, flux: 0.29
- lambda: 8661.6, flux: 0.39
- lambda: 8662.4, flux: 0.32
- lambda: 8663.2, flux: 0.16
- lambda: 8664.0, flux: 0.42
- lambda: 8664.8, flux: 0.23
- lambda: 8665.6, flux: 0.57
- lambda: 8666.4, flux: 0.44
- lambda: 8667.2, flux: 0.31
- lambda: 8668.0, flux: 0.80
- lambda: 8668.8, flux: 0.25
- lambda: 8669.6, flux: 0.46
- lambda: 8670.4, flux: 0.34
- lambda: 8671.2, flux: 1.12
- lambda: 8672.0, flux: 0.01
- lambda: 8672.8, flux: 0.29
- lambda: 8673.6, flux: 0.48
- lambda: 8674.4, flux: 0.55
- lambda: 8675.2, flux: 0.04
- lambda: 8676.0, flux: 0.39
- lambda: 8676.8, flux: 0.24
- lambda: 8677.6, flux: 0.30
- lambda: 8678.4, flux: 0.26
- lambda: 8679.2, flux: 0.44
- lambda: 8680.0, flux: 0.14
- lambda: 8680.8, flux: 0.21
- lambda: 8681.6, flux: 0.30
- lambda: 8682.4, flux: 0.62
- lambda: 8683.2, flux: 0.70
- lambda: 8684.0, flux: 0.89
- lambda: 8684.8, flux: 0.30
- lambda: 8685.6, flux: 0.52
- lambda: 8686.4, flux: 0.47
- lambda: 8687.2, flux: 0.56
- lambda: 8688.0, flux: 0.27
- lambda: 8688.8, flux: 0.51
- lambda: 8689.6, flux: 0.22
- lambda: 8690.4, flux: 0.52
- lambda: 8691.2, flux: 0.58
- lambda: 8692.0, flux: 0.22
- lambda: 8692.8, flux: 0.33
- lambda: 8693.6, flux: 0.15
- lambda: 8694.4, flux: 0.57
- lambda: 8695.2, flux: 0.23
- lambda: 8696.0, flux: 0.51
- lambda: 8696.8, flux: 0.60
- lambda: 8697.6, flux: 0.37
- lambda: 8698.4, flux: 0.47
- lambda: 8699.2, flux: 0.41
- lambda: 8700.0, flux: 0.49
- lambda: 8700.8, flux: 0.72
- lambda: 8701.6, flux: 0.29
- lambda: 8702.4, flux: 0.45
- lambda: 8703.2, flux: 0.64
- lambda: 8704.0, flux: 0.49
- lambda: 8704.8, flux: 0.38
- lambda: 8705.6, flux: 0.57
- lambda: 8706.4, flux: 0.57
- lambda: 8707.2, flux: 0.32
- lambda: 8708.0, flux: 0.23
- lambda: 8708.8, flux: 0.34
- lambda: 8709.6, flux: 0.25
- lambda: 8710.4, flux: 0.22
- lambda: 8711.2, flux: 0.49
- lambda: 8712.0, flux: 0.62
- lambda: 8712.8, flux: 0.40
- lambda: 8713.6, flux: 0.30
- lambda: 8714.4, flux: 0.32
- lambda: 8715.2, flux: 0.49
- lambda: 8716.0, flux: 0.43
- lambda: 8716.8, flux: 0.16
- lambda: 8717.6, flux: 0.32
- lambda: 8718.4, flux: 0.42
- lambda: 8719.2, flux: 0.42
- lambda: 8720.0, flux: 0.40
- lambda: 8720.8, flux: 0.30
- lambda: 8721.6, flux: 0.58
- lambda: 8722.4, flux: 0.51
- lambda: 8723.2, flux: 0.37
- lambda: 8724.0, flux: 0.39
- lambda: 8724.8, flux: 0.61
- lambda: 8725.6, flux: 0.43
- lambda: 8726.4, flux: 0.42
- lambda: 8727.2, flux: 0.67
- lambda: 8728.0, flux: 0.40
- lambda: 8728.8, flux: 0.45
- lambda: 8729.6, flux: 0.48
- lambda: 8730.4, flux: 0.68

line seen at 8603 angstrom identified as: H-alpha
